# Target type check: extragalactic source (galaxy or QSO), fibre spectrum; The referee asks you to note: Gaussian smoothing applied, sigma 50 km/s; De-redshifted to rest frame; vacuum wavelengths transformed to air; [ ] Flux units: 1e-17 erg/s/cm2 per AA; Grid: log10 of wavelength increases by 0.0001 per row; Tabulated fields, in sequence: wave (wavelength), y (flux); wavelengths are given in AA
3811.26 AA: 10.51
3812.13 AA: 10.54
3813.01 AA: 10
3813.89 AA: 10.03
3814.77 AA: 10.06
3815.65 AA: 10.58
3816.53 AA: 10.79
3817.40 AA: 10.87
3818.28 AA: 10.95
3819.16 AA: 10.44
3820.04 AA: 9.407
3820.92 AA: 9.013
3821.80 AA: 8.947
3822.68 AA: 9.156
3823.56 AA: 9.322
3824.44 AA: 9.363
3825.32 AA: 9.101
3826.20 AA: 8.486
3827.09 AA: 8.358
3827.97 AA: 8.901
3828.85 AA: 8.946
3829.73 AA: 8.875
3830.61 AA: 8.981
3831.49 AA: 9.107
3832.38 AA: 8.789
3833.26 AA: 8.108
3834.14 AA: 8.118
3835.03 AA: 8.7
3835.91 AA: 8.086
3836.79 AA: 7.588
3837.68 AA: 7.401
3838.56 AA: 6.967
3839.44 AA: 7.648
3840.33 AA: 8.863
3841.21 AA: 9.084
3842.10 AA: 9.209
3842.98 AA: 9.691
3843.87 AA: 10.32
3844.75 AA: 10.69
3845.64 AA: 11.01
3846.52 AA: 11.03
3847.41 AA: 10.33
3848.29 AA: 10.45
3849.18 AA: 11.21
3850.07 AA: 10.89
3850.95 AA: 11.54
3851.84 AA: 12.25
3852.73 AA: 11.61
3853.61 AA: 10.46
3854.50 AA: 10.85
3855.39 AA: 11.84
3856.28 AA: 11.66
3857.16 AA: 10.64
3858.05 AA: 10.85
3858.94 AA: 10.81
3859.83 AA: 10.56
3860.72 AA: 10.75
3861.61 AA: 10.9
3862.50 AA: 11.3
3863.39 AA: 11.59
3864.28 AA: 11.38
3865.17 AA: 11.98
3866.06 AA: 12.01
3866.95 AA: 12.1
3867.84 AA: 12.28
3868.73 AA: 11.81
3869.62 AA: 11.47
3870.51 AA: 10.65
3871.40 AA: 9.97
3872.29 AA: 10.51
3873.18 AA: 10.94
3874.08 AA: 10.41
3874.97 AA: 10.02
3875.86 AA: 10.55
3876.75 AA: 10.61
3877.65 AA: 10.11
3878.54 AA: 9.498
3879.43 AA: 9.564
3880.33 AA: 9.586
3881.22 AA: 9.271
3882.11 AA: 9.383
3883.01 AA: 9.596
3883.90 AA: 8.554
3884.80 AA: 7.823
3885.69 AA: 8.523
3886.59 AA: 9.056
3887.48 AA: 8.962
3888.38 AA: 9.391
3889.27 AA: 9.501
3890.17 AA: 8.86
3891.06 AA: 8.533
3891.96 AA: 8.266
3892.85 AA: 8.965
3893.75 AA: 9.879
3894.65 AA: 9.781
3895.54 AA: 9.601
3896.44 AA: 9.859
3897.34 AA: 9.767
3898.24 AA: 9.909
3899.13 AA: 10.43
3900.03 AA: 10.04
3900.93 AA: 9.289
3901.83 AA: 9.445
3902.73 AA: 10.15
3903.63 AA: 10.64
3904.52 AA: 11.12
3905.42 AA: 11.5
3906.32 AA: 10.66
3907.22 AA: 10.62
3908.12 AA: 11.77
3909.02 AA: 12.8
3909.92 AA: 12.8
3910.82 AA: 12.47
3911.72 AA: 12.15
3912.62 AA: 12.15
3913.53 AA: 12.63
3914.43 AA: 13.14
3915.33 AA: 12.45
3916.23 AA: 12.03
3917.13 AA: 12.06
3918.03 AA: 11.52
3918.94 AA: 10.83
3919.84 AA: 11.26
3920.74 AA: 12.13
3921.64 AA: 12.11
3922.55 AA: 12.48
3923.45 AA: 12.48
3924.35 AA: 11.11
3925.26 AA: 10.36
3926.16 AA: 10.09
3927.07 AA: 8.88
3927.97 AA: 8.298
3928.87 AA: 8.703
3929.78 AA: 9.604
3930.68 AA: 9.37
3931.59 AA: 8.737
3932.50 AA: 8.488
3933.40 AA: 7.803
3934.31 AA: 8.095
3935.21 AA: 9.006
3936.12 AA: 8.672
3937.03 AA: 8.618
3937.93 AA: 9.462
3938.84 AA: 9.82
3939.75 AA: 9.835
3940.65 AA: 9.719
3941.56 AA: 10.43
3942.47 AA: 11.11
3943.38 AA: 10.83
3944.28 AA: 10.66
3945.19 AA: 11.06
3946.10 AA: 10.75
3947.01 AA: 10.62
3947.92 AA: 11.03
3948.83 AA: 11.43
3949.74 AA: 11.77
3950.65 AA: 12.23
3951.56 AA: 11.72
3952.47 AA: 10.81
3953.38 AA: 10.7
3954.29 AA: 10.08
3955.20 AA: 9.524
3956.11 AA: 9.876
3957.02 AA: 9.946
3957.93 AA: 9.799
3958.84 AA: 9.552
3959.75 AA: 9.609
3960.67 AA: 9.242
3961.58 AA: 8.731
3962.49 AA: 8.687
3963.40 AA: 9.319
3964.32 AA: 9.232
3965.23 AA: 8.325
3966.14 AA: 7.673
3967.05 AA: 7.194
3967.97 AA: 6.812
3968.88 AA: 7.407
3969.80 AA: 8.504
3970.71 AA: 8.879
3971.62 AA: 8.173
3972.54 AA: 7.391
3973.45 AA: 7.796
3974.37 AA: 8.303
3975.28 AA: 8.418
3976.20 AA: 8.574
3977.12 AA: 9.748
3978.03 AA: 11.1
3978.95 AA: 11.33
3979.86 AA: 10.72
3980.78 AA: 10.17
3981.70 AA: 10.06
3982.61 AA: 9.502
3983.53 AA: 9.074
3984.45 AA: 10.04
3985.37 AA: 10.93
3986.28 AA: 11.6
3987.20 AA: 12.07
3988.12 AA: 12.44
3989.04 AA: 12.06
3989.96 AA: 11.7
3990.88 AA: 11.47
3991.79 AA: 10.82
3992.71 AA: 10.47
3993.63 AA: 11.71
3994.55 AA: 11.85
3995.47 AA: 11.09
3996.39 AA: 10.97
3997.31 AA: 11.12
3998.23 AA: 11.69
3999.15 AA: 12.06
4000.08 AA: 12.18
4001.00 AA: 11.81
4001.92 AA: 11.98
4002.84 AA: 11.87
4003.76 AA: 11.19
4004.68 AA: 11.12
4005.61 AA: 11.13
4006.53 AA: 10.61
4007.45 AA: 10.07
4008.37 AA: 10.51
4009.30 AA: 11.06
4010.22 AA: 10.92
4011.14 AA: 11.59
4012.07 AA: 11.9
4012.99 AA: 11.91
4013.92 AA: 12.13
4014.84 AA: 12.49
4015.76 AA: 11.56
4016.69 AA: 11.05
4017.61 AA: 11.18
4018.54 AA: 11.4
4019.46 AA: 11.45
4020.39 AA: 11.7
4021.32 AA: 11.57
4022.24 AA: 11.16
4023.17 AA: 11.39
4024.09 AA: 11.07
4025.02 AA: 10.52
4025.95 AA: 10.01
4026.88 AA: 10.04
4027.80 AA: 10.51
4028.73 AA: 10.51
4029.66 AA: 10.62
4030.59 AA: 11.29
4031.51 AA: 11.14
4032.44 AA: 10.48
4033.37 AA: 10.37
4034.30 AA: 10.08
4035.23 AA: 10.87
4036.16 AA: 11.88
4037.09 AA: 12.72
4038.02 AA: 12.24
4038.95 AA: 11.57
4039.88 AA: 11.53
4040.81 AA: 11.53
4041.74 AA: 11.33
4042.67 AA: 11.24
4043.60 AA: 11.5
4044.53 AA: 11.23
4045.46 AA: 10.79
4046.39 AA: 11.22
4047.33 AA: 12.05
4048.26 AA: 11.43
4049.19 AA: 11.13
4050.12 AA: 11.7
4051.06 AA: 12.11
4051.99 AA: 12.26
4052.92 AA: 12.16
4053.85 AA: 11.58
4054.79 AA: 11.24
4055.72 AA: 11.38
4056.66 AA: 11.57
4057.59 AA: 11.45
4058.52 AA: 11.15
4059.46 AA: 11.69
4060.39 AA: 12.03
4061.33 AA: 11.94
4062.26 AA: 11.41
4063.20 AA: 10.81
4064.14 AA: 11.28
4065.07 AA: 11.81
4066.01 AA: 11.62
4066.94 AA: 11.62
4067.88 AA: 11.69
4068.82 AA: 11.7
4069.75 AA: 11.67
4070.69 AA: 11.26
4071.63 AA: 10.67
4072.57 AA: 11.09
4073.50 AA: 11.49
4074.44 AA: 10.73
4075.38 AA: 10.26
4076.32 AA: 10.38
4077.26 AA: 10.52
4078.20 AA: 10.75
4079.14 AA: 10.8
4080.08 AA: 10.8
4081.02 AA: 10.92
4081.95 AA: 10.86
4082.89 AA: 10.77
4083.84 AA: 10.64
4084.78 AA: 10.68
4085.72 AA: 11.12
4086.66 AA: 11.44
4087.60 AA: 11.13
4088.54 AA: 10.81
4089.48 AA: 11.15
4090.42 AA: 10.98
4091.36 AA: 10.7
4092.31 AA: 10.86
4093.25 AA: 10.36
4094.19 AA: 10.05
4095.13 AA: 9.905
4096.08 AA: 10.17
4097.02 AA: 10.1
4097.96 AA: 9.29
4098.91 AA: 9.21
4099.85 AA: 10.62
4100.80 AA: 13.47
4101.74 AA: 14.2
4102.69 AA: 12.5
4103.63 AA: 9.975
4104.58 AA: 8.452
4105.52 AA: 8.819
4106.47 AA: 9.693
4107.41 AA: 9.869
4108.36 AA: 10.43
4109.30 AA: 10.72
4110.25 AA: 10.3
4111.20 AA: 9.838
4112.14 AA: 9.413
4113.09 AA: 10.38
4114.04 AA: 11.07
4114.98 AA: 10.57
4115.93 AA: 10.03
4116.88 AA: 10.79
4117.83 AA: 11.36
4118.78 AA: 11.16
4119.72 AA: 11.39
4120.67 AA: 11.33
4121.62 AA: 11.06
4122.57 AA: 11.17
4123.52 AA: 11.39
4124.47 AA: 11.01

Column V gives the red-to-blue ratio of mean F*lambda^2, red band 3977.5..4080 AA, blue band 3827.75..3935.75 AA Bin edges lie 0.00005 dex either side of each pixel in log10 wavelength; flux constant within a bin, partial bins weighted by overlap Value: 1.18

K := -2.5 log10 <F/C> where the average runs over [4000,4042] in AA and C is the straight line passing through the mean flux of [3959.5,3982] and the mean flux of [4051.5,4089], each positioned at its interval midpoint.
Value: -0.12 mag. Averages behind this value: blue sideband 8.84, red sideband 11.2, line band 11.2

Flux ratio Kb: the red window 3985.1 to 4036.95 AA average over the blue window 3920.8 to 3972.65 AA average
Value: 1.2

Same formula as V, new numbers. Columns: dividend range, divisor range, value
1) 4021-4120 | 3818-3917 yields 1.20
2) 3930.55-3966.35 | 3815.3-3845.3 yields 1.15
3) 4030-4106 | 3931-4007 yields 1.16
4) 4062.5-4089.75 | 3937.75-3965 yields 1.15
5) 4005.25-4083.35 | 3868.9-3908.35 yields 1.24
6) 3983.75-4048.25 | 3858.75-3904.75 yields 1.20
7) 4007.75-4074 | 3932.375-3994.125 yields 1.20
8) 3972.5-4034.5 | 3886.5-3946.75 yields 1.10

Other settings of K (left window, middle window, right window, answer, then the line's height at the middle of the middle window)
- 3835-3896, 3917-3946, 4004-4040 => 0.05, 10.5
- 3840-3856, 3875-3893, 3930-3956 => 0.13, 10.4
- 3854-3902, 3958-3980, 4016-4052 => 0.22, 10.8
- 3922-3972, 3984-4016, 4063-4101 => -0.13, 10.1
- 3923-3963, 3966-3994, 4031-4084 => 0.07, 10.4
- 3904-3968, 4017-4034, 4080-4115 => -0.04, 10.5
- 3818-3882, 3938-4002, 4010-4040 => 0.07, 10.9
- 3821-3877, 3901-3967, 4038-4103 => 0.01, 10.5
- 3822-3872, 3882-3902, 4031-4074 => 0.12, 10.4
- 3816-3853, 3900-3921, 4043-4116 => -0.16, 9.95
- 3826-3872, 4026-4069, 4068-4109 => -0.07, 10.6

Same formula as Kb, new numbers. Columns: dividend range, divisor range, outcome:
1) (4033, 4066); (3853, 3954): 1.10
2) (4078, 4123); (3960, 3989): 1.15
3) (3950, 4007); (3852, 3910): 0.98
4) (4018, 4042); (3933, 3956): 1.09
